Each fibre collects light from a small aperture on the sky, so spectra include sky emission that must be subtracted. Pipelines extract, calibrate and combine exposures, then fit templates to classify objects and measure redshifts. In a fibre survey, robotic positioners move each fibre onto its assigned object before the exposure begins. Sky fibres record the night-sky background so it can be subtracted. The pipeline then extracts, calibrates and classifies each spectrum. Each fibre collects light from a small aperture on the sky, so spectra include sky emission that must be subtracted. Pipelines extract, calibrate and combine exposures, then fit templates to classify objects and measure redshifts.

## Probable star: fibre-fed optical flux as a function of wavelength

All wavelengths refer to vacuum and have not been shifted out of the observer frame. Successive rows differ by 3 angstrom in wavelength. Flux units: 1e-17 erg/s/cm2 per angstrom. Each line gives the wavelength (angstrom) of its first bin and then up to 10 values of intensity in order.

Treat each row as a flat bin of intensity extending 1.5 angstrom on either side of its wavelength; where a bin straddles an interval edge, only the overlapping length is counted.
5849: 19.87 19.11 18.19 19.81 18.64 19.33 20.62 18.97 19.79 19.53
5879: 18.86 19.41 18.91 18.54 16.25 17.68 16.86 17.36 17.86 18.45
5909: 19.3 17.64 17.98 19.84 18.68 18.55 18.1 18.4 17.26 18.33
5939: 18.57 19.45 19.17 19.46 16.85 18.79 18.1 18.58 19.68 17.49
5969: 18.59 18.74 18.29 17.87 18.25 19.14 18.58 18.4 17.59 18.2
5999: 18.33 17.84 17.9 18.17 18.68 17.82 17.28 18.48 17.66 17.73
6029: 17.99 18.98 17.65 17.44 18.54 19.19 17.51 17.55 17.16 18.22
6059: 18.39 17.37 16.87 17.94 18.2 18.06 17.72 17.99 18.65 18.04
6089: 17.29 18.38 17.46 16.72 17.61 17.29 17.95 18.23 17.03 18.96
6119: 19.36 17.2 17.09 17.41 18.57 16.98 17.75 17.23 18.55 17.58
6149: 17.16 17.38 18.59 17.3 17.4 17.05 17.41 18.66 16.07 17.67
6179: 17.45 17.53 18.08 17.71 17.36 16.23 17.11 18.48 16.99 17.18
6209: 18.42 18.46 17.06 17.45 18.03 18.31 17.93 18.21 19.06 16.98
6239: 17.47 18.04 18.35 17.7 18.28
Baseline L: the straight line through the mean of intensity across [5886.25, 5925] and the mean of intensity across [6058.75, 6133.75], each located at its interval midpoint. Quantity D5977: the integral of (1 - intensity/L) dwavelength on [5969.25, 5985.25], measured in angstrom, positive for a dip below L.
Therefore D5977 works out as -0.4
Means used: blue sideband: 18.1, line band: 18.5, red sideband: 17.8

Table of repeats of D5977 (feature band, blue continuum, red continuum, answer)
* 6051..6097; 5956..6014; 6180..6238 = 0.63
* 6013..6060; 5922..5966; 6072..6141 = 0.31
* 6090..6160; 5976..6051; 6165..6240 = 0.46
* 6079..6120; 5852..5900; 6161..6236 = 0.16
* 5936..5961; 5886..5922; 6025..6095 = -0.82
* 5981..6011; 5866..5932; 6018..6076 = -0.22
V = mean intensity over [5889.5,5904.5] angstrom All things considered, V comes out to 17.2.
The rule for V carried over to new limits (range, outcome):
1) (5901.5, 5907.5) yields 18.2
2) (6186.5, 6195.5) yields 17.1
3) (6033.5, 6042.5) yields 17.9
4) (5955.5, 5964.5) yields 18.8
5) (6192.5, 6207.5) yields 17.2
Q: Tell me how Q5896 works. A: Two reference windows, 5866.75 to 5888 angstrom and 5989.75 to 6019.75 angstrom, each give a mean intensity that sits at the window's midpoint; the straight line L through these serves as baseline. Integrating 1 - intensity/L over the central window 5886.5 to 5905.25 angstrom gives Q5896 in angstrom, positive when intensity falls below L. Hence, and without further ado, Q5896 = 1.62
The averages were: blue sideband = 19.3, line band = 17.5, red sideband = 18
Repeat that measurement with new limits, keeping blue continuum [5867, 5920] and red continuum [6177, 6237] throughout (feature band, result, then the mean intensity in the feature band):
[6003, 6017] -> 0.1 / 18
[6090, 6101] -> 0.3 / 17.5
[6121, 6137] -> 0.4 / 17.5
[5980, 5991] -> -0.2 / 18.6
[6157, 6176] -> 0.5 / 17.3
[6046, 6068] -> 0.6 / 17.6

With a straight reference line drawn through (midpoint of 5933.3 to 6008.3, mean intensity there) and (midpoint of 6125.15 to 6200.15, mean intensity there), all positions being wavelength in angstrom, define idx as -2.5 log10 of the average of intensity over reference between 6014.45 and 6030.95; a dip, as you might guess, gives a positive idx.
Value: 0.02 mag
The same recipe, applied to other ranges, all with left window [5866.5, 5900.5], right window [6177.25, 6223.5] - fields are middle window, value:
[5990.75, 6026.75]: 0.01 mag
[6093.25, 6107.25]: 0.03 mag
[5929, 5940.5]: 0.02 mag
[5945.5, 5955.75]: -0.01 mag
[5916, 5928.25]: -0.02 mag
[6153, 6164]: 0.00 mag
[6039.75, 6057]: 0.00 mag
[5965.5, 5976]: 0.00 mag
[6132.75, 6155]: 0.01 mag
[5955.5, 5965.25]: -0.02 mag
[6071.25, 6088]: -0.01 mag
